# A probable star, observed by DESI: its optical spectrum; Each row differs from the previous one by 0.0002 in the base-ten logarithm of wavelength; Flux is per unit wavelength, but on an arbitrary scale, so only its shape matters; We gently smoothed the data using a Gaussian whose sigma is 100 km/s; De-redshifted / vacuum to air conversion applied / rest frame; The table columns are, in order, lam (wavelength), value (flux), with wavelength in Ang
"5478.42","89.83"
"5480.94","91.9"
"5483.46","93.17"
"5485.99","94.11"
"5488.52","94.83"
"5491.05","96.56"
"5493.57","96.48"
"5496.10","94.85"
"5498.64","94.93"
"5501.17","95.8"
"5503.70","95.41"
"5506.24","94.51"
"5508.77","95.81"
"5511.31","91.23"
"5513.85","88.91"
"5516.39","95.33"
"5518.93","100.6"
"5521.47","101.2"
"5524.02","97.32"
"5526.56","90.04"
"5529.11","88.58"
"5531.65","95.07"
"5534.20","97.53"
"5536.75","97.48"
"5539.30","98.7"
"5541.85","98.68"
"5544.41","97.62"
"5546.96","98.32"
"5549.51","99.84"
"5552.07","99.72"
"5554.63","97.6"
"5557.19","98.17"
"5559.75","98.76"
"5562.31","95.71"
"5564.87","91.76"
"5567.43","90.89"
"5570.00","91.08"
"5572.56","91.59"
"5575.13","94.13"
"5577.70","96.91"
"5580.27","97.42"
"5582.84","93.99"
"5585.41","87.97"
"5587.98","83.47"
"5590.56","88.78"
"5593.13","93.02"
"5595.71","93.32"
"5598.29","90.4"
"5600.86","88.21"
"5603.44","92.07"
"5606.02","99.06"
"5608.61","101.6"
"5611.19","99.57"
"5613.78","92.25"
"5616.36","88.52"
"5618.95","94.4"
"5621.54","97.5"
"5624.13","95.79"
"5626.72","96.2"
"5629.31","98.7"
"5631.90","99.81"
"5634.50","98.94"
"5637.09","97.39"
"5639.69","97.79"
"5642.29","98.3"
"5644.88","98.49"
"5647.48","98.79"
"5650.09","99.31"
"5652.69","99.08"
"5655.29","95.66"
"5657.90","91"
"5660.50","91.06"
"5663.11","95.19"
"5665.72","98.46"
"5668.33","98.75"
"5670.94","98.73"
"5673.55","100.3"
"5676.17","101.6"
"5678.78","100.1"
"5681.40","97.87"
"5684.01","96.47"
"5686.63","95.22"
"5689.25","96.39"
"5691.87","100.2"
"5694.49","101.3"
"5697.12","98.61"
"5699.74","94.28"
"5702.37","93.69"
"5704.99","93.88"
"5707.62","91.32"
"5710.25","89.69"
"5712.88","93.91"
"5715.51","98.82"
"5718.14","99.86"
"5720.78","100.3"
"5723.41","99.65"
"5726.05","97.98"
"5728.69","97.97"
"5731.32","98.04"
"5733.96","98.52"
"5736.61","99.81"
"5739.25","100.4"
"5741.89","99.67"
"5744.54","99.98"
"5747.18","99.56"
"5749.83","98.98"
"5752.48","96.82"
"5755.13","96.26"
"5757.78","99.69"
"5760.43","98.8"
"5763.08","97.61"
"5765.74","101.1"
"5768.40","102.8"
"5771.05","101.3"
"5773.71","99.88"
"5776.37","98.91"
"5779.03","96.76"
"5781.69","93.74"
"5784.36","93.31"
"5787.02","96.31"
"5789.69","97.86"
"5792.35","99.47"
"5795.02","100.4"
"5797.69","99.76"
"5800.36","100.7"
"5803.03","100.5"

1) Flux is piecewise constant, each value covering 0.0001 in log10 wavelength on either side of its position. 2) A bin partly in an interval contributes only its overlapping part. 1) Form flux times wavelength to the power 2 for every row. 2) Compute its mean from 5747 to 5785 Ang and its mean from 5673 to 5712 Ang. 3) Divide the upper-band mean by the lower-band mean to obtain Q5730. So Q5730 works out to 1.05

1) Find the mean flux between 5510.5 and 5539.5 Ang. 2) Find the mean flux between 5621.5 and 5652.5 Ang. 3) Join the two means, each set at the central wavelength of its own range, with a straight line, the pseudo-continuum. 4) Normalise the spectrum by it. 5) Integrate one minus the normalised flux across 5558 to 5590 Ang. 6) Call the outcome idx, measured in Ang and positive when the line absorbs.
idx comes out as 1.21 Ang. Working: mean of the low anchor 95.1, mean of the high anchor 98.2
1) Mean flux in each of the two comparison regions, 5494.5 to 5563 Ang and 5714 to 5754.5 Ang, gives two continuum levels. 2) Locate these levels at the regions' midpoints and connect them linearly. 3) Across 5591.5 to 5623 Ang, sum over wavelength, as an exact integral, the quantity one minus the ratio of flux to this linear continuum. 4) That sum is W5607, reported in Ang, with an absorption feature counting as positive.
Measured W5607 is 1.0 Ang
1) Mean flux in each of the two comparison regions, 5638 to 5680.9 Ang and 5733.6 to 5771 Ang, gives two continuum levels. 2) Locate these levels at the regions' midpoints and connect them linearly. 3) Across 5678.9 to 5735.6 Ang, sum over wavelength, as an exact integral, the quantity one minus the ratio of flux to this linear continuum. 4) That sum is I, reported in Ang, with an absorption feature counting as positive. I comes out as 0.9 Ang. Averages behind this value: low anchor 97.7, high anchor 99.4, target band 96.9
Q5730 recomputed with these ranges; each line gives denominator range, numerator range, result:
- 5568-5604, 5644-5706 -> 1.10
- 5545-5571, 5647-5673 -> 1.04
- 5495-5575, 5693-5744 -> 1.09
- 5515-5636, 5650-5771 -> 1.08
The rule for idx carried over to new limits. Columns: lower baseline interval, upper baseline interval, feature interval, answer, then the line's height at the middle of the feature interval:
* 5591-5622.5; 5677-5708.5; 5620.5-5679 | -1.4 Ang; 95.4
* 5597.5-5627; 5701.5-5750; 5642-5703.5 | -0.8 Ang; 96.2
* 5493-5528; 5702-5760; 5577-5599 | 1.0 Ang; 96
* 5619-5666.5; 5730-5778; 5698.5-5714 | 0.9 Ang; 98.3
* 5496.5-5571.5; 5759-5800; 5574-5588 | 0.5 Ang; 96.3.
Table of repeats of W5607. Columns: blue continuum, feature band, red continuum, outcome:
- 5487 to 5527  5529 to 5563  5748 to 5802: -0.63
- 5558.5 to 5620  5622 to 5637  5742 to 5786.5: -0.55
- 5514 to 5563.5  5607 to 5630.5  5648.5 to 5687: 0.27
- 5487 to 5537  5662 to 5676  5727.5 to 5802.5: -0.18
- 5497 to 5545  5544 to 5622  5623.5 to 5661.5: 1.70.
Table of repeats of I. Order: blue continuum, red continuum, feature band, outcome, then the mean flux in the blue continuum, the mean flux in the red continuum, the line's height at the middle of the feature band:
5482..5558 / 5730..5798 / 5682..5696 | -0.01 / 95.9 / 98.7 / 97.8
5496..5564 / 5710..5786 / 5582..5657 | 1.54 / 96.2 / 98.4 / 97.1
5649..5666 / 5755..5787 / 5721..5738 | -0.26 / 95.5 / 98.3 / 97.3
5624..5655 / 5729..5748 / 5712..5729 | 0.12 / 98.2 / 99.4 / 99.2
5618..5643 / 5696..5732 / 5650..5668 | 0.27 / 97.5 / 96.3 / 97.1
